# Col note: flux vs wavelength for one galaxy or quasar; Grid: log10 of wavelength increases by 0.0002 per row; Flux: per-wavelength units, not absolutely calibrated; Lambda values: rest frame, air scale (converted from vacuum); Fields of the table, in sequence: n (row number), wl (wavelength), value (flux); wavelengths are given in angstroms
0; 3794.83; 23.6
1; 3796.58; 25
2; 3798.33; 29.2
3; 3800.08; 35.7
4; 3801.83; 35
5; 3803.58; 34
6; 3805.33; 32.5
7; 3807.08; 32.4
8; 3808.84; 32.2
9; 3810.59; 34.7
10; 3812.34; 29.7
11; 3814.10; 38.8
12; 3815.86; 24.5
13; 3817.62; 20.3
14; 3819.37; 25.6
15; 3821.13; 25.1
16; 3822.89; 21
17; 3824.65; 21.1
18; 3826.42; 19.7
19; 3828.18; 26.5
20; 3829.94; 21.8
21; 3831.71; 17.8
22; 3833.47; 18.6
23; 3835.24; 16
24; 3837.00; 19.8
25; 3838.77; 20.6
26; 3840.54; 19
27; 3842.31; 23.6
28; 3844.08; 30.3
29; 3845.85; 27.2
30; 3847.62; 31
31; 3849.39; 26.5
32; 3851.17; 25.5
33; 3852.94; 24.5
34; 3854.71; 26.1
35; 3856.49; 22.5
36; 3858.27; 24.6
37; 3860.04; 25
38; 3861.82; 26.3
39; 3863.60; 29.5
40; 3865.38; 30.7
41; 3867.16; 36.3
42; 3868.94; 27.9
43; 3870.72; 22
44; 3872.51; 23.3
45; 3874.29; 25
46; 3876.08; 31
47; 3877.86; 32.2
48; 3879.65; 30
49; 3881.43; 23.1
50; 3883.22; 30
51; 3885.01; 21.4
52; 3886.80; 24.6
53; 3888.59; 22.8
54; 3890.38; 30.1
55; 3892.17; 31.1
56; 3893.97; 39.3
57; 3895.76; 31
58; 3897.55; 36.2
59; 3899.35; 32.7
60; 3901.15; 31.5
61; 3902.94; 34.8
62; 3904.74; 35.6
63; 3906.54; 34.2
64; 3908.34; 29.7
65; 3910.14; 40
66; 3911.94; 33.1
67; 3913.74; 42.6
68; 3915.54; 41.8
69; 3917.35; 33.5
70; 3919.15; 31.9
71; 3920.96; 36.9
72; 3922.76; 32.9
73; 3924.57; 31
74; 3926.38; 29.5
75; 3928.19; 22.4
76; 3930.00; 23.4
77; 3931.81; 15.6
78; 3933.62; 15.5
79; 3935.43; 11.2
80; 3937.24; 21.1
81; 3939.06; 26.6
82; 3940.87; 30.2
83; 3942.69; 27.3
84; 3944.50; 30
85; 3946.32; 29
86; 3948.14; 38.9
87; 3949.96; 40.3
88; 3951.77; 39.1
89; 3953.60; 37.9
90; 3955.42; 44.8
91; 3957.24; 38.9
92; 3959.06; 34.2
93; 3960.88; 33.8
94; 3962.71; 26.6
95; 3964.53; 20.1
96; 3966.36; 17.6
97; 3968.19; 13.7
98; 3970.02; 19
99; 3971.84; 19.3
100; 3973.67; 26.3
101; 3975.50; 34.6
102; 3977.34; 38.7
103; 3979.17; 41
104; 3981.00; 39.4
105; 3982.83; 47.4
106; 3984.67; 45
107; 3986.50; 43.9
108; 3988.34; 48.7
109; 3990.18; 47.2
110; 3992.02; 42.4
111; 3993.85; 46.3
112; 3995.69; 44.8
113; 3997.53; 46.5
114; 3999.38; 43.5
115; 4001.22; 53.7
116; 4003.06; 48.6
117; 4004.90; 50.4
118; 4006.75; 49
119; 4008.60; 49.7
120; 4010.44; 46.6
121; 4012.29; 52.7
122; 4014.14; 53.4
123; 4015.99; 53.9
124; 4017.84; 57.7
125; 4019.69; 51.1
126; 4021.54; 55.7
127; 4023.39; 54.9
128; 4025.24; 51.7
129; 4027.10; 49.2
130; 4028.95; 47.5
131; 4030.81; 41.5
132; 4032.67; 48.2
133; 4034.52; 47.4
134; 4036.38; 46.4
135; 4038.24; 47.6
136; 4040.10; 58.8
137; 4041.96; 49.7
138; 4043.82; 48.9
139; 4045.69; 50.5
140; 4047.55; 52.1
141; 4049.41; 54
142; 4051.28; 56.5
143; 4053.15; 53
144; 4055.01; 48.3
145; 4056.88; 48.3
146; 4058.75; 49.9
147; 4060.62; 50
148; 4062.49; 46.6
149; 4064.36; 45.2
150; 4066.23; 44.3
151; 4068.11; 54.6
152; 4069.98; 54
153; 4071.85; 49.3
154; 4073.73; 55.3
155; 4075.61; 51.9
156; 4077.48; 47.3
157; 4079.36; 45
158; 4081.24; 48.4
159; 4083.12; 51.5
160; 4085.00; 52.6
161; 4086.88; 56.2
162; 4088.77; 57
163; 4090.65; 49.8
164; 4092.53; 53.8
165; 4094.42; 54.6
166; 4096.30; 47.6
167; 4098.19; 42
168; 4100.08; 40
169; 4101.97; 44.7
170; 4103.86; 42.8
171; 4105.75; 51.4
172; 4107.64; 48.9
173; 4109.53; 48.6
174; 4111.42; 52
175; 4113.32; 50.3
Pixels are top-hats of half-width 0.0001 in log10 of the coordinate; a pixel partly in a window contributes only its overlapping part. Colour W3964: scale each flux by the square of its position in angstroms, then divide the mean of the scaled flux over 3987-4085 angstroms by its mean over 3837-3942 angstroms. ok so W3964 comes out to 1.89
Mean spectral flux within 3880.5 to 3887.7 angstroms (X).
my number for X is 24.8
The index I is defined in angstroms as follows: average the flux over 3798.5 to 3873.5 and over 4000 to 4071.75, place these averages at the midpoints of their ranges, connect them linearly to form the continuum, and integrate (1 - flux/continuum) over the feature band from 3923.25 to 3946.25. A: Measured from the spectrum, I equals 8.6 angstroms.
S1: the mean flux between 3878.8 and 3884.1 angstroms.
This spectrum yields 27.7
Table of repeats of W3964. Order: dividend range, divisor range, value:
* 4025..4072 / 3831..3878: 2.17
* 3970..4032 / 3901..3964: 1.50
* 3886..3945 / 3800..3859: 1.21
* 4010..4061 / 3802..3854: 2.21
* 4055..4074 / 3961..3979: 2.06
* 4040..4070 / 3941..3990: 1.56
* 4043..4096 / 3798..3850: 2.20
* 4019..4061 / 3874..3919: 1.70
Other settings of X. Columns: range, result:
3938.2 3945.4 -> 28.6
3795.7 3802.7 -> 31.2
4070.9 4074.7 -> 52.3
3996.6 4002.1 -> 47.8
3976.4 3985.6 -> 42.3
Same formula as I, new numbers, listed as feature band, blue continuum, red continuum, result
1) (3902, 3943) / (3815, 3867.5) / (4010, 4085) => 5.5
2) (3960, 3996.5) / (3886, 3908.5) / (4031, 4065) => 6.2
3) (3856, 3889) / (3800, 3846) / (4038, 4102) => 4.2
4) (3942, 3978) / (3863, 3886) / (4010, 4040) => 9.0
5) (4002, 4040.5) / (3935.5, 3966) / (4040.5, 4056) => -3.6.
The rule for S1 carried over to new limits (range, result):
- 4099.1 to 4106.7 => 44.7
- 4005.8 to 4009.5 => 49.2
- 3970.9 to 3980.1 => 32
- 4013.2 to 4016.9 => 53.6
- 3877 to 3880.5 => 31.1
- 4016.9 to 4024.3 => 54.9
